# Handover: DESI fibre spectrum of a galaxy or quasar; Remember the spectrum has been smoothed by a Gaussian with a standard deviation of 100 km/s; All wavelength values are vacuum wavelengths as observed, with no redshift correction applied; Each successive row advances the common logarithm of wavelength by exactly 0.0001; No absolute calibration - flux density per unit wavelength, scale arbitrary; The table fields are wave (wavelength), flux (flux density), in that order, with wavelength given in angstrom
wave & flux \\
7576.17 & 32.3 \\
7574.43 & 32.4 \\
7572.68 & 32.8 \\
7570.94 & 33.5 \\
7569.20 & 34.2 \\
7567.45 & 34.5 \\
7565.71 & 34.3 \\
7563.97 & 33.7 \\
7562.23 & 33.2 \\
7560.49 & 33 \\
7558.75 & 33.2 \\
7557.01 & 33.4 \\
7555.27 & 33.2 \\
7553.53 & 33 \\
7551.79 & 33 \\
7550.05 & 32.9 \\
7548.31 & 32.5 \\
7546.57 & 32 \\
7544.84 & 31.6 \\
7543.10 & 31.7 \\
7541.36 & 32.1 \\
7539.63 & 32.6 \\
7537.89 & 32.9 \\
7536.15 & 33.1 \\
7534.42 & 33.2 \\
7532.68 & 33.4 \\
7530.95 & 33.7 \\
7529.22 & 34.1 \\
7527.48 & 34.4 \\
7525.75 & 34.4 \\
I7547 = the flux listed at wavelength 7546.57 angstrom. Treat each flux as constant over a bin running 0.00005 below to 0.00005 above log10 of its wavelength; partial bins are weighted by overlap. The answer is 32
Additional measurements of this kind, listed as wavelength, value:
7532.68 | 33.4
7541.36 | 32.1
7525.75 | 34.4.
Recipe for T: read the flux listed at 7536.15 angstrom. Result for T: 33.1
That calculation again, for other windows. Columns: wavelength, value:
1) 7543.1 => 31.7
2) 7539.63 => 32.6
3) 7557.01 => 33.4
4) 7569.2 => 34.2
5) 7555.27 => 33.2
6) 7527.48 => 34.4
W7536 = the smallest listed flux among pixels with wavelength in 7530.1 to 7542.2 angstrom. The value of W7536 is 32.1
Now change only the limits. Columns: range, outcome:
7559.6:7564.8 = 33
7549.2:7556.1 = 32.9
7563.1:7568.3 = 33.7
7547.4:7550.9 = 32.5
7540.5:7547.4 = 31.6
